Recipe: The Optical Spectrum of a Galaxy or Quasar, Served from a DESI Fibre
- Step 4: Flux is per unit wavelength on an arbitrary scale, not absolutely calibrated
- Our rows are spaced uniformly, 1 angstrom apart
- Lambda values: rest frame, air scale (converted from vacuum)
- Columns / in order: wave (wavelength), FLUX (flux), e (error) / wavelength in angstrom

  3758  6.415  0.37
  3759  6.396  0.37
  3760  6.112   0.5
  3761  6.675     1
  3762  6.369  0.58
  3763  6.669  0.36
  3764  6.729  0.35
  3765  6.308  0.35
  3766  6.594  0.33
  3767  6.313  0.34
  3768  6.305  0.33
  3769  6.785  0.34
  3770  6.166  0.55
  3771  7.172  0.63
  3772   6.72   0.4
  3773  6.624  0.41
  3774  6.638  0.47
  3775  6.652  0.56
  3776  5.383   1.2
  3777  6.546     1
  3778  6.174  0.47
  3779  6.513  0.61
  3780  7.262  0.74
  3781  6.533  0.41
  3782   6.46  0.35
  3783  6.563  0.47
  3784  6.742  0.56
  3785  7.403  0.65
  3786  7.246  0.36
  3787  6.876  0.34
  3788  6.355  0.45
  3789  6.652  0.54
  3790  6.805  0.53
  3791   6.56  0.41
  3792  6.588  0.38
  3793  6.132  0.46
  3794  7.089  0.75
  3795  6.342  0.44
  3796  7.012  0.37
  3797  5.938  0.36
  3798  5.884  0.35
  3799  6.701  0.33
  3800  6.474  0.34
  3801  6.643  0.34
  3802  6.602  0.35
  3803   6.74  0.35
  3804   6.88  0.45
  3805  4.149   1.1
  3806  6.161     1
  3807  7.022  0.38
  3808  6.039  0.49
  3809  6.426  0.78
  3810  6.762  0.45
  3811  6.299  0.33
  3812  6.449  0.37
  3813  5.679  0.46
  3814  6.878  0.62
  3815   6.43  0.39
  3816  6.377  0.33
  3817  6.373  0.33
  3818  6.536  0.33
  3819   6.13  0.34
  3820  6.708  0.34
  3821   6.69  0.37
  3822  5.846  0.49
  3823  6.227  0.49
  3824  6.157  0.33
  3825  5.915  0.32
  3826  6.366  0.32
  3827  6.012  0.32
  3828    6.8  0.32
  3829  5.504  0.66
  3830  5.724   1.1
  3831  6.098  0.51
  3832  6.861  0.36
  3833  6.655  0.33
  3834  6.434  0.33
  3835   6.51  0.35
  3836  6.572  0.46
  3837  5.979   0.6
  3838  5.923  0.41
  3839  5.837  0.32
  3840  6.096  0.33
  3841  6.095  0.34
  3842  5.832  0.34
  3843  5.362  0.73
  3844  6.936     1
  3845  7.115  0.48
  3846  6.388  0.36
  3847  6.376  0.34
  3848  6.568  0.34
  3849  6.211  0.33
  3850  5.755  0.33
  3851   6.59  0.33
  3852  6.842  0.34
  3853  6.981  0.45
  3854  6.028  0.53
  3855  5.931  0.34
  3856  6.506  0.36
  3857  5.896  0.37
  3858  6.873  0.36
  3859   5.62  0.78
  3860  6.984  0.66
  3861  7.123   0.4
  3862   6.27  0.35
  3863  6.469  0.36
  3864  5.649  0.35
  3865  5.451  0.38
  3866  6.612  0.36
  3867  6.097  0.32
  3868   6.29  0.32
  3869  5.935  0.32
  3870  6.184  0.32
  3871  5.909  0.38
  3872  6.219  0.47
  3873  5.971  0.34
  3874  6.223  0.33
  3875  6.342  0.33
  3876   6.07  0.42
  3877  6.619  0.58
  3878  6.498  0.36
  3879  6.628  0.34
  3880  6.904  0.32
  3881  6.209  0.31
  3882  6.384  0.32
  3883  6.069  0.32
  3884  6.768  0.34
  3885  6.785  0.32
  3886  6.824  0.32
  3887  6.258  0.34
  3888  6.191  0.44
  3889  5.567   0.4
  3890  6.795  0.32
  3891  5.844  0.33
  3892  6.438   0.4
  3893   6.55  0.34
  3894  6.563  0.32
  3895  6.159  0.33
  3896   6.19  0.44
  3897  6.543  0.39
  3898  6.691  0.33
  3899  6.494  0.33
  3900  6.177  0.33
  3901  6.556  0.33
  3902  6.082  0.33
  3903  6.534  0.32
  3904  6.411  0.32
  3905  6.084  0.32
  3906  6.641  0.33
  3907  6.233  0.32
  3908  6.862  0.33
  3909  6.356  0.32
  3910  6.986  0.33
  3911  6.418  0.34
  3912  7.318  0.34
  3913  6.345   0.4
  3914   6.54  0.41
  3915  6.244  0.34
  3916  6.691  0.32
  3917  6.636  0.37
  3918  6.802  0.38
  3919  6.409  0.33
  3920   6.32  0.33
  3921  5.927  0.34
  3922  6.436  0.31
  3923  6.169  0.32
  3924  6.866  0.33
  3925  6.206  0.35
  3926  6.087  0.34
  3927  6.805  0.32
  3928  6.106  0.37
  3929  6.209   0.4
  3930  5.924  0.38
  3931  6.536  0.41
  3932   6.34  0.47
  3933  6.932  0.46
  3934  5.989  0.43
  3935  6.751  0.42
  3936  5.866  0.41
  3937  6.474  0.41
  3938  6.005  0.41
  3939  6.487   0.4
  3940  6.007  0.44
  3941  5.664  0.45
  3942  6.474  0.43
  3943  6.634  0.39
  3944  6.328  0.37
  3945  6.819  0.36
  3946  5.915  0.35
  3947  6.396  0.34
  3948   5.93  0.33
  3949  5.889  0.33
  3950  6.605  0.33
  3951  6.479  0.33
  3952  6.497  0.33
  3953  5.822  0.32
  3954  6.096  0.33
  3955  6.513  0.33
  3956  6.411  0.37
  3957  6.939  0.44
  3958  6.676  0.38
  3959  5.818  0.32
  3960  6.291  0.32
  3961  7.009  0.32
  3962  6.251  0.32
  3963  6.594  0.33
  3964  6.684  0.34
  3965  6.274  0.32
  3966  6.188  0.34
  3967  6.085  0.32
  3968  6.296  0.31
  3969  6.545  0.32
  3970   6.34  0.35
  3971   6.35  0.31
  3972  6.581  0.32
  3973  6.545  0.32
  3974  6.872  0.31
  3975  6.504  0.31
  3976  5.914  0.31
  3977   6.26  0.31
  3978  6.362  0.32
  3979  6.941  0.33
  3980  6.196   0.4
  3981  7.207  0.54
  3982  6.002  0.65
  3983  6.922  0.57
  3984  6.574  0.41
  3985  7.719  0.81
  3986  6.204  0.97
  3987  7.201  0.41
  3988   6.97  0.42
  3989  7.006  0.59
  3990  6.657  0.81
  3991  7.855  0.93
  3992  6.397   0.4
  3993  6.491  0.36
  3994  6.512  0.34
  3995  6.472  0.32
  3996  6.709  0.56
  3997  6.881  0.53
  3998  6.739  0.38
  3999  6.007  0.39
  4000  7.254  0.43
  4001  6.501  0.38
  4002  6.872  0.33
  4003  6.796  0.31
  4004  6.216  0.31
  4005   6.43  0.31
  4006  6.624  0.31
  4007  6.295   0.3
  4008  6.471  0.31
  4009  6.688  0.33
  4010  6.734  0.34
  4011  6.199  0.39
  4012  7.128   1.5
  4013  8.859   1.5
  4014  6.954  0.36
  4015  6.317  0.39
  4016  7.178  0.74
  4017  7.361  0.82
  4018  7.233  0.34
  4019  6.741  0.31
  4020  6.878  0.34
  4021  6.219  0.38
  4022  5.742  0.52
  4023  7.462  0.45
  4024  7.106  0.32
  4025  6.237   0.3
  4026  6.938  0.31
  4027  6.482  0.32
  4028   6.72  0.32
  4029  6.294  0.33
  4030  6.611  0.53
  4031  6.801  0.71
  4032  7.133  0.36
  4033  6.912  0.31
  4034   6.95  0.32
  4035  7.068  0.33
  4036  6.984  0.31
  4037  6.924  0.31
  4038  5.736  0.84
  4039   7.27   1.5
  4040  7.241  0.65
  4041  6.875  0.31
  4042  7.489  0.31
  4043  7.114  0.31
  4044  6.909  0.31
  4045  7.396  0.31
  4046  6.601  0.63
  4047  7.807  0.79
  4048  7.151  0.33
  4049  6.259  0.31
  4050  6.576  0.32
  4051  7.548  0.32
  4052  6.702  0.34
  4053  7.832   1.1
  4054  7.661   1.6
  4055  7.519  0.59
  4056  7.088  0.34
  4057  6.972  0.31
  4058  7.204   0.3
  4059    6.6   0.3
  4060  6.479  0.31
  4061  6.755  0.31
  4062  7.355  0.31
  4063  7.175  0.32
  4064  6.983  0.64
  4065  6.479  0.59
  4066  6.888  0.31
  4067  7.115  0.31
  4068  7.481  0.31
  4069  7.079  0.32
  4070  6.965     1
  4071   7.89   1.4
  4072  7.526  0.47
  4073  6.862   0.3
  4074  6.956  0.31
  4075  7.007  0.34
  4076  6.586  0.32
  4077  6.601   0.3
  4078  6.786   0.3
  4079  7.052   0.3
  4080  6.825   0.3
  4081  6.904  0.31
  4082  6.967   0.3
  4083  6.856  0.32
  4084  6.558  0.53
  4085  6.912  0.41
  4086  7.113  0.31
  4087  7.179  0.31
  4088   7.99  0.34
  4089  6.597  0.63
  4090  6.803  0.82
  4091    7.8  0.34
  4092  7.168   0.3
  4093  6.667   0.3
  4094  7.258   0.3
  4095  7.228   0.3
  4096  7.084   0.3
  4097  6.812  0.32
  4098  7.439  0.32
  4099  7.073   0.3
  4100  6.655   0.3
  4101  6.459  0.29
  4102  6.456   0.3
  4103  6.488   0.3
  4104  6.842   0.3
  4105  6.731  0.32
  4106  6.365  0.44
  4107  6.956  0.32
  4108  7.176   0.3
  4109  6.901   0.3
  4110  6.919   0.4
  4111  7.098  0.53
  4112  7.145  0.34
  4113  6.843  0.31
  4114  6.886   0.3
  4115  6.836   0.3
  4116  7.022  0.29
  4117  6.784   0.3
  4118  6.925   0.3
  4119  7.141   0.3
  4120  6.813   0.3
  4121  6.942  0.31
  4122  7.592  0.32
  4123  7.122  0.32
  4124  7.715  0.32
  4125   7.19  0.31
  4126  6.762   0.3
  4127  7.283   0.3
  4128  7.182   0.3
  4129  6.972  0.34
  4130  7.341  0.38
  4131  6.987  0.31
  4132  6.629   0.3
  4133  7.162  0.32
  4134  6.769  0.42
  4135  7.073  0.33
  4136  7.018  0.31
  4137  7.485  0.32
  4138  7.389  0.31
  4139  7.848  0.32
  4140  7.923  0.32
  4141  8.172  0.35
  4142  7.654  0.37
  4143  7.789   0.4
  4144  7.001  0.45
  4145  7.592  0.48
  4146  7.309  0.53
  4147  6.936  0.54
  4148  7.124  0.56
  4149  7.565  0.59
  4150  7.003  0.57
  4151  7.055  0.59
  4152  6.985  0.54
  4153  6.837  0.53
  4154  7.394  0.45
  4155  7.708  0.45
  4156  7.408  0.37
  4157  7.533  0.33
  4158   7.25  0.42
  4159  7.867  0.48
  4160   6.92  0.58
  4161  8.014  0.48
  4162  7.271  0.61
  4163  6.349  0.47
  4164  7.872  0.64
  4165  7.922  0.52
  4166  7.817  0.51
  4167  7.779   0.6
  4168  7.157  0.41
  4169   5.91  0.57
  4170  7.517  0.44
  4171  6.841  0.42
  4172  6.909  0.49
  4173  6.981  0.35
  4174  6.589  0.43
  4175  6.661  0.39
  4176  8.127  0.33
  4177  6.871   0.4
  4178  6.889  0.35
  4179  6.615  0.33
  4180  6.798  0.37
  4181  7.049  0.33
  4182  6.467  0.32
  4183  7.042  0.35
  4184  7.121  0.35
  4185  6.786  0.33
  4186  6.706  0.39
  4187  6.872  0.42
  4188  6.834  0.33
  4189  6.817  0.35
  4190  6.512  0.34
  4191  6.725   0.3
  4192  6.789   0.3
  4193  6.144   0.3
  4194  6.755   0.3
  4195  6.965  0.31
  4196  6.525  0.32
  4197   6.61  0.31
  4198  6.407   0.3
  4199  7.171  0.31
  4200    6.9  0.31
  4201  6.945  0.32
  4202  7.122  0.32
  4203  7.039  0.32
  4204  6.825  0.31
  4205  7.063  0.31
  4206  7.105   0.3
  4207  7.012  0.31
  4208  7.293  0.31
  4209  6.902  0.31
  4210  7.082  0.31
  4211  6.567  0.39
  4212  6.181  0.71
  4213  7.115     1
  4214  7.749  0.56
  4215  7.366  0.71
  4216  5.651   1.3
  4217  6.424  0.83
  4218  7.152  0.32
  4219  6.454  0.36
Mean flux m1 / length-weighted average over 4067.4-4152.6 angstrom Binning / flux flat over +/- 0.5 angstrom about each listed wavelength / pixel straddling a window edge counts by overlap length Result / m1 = 7.08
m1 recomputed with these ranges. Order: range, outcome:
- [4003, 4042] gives 6.8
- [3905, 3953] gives 6.39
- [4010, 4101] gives 6.98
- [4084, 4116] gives 6.96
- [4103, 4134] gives 7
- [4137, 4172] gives 7.37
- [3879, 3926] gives 6.44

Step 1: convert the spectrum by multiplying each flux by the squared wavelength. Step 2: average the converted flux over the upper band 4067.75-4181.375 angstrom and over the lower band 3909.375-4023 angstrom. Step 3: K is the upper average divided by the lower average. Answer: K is 1.2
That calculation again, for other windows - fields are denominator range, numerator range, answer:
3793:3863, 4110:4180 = 1.33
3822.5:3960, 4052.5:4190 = 1.26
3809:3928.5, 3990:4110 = 1.19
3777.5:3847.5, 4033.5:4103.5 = 1.25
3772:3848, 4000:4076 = 1.22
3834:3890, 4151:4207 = 1.30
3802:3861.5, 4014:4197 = 1.28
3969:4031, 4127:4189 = 1.16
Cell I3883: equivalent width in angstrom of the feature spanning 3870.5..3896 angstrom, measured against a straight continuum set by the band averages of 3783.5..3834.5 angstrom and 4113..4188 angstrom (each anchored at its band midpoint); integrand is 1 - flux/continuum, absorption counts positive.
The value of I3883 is 0.9 angstrom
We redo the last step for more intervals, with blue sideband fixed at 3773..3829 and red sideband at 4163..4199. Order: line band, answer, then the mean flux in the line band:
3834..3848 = 0.5 angstrom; 6.25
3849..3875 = 1.1 angstrom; 6.26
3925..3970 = 2.0 angstrom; 6.33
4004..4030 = -0.2 angstrom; 6.76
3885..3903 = 0.5 angstrom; 6.37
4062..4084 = -0.7 angstrom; 7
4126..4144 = -1.2 angstrom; 7.31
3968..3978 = 0.4 angstrom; 6.42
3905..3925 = 0.2 angstrom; 6.52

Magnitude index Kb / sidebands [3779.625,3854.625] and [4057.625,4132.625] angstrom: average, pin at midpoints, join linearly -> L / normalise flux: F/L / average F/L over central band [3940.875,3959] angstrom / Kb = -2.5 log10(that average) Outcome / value 0.06 mag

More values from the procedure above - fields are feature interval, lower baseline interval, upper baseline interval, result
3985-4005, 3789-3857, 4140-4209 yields -0.01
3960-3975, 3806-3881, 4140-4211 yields 0.02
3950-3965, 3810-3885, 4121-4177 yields 0.04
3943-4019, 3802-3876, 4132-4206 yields 0.01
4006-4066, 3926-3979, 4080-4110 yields -0.03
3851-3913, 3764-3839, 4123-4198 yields 0.03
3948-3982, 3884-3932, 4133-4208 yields 0.03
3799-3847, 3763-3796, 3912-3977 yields 0.04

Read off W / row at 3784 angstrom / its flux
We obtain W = 6.742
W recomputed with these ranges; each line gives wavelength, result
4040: 7.241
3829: 5.504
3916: 6.691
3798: 5.884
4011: 6.199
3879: 6.628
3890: 6.795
